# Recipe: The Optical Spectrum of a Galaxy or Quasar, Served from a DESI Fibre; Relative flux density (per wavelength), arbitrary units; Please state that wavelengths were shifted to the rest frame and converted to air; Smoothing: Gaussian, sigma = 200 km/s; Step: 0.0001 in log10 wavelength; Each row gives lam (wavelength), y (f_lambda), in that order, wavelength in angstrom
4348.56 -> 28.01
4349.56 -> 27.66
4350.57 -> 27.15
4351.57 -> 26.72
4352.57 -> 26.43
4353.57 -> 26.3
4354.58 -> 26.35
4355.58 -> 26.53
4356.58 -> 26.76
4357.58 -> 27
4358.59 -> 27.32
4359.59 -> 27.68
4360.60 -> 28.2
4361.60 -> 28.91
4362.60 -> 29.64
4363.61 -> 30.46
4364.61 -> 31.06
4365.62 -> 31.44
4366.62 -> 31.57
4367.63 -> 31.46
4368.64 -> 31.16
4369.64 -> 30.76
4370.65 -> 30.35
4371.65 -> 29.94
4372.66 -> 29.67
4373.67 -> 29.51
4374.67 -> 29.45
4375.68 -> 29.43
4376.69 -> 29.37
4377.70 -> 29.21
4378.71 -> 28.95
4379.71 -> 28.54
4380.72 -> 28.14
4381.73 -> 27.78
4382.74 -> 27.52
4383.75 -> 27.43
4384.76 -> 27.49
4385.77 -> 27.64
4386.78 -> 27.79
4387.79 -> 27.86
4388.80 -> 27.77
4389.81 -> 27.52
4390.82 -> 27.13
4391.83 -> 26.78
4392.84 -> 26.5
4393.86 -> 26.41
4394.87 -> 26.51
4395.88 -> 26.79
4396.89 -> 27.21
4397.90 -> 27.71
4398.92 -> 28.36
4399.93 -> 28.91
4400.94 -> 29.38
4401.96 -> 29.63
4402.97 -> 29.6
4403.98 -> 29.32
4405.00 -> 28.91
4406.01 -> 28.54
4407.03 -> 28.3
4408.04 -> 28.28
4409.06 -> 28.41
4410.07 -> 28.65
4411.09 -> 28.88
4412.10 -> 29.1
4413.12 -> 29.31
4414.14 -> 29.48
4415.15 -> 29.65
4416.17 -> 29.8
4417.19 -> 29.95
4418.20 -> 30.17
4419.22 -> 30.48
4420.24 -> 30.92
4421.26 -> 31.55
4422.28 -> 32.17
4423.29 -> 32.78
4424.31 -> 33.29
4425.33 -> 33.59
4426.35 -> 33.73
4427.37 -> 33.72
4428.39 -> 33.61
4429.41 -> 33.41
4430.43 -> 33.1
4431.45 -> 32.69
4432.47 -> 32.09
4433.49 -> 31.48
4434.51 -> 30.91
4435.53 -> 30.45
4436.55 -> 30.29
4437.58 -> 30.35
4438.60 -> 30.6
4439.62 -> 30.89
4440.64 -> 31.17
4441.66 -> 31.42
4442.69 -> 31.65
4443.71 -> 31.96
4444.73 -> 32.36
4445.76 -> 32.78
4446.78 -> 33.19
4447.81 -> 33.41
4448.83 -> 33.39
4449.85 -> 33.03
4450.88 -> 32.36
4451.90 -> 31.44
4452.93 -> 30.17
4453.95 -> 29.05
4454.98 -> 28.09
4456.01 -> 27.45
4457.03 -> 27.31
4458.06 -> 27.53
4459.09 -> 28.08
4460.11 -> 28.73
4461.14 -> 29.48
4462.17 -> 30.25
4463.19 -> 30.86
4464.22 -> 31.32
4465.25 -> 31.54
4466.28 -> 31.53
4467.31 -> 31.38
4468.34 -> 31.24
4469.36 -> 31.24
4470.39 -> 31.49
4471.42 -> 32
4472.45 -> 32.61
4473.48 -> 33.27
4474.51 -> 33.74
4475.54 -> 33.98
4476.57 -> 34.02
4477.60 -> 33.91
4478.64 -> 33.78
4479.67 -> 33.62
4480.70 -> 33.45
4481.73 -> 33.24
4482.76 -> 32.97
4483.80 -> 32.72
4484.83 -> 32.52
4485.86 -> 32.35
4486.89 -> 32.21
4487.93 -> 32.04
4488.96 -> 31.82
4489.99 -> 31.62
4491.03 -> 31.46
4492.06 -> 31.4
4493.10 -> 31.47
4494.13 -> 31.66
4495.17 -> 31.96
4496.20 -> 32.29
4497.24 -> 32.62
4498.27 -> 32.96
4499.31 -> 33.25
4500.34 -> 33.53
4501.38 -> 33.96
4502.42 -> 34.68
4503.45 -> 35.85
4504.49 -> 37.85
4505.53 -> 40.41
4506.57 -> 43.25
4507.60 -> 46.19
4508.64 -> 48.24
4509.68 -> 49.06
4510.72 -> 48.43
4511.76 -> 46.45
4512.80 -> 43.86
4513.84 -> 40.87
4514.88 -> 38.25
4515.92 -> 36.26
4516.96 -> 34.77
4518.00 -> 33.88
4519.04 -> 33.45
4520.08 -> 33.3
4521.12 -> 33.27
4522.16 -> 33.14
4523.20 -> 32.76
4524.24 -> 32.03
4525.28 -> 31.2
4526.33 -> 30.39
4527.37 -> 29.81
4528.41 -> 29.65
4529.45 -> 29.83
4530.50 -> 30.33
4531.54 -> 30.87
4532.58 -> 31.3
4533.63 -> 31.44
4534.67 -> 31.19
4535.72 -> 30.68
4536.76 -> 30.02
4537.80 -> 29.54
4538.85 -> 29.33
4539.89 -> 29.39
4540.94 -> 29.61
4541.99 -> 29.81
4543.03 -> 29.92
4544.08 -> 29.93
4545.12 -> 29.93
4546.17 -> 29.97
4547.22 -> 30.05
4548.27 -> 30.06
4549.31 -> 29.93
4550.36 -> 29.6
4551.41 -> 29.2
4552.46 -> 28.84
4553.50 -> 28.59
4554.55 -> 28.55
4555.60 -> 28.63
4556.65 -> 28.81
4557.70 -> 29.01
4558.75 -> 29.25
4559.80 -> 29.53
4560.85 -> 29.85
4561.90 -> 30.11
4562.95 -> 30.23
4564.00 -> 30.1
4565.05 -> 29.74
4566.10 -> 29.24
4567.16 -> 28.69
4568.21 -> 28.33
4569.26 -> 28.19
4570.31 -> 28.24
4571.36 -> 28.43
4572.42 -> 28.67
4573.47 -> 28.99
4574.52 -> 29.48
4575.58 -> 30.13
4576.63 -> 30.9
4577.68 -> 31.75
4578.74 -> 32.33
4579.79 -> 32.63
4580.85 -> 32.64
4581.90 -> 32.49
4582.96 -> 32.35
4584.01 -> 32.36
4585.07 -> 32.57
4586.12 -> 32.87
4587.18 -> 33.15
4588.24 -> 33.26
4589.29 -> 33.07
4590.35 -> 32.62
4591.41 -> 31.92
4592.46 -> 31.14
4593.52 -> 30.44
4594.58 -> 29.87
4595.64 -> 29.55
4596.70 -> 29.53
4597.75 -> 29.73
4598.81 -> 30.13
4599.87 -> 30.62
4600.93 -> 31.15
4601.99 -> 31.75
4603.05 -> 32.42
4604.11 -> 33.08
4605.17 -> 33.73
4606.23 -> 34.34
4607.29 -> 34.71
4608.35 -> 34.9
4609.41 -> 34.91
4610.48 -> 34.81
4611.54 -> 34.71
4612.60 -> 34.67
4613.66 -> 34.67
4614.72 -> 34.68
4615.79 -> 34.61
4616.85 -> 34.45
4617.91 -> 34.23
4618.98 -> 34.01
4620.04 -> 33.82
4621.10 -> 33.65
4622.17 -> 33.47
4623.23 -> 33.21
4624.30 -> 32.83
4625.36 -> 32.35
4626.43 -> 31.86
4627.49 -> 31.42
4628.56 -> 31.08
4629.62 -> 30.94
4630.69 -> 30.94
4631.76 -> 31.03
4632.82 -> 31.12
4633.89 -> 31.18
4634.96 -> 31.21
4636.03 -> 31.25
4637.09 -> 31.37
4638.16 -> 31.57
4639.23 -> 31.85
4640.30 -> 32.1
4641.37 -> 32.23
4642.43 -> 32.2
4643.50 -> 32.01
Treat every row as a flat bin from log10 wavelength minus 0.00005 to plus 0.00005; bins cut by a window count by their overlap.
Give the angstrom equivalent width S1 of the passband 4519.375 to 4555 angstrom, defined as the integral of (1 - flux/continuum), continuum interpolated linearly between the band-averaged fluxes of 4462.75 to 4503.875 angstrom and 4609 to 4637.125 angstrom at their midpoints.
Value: 2.5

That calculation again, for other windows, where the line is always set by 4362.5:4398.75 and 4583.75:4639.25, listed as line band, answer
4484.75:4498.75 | -0.7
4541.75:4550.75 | 0.4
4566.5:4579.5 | 0.9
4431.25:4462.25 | -1.0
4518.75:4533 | -0.2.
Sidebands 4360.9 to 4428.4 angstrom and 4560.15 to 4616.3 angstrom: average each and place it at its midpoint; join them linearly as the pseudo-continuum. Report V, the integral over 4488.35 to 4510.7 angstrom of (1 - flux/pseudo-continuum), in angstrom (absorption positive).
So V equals -4.1 angstrom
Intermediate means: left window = 29.4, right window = 31.6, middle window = 36.2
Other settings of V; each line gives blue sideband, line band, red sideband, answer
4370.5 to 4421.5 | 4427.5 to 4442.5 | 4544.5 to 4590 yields -1.37 angstrom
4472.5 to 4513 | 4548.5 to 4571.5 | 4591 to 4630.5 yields 3.23 angstrom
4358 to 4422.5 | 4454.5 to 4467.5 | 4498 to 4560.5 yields 0.73 angstrom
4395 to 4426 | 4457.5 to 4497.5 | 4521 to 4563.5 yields -2.68 angstrom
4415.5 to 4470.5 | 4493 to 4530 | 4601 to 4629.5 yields -4.64 angstrom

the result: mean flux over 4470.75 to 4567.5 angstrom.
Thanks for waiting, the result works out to 32.9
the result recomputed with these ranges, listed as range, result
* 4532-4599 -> 30.3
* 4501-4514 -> 42.4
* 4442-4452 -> 32.6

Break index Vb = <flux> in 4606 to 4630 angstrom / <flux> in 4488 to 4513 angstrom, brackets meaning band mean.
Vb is 0.91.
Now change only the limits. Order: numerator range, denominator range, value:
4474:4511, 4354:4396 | 1.23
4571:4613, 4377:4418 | 1.13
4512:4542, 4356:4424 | 1.12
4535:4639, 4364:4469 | 1.04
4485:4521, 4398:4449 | 1.18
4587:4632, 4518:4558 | 1.07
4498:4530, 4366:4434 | 1.24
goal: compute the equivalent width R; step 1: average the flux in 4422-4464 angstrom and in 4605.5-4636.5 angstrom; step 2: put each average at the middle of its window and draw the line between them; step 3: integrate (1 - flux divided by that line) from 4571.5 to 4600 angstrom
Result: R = 1.31 angstrom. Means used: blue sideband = 31.3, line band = 31.3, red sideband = 33.1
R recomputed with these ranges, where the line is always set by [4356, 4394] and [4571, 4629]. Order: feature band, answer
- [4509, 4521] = -3.40 angstrom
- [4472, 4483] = -1.14 angstrom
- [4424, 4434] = -1.17 angstrom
